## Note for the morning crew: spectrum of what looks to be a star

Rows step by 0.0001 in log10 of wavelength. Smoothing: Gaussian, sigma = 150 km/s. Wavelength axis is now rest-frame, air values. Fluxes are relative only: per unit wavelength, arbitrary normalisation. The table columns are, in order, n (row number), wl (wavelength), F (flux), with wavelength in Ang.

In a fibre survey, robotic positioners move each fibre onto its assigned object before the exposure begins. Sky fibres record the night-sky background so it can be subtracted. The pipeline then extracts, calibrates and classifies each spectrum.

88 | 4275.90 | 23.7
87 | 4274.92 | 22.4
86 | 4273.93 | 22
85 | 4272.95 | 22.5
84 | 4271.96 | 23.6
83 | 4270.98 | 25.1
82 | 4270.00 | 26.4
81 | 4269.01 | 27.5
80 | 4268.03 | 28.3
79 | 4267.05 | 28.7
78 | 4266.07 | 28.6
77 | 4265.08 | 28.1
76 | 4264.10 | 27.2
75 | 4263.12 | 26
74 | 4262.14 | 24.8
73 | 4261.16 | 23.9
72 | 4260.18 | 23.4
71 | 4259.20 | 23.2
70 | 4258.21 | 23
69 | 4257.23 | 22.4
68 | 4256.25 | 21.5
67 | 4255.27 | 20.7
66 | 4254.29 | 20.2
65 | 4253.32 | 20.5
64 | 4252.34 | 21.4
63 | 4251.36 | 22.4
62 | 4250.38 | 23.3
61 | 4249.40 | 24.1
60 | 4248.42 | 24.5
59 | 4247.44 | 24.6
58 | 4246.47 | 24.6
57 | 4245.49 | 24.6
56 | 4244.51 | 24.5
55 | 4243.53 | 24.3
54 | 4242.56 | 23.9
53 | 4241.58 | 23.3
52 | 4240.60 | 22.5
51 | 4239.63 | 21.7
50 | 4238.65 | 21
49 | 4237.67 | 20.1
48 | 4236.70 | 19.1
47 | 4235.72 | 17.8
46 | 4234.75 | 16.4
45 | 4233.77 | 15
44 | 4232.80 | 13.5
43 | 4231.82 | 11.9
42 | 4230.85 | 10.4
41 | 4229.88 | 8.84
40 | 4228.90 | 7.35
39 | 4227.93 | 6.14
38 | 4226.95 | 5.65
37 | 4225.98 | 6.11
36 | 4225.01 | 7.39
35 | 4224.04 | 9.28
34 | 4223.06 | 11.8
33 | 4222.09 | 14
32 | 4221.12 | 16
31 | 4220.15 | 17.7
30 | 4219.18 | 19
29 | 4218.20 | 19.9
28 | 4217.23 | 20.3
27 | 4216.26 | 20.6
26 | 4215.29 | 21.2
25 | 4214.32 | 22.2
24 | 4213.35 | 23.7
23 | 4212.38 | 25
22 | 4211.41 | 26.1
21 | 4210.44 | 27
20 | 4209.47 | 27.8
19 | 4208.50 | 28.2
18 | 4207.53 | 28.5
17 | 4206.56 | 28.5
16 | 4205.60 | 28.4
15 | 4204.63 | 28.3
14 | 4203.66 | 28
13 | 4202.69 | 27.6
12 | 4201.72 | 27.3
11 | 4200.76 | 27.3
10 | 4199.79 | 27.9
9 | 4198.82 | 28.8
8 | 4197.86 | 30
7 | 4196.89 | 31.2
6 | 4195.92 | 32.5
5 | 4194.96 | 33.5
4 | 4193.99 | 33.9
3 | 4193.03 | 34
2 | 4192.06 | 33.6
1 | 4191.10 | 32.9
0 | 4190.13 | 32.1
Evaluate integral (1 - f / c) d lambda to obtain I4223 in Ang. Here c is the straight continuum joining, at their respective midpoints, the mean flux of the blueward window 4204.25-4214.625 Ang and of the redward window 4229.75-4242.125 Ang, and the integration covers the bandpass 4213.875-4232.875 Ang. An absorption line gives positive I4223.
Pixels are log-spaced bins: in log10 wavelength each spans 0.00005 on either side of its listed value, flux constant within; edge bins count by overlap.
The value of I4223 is 7.5 Ang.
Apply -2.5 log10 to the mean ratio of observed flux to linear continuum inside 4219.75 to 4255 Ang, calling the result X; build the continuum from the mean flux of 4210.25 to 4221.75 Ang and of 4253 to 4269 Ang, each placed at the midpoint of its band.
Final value 0.30 mag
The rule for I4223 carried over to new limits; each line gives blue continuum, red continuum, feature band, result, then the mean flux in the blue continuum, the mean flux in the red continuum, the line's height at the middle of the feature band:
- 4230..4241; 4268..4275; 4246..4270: -2.9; 16.9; 24.6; 21.7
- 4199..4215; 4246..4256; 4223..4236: 7.5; 26.9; 22.6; 24.7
